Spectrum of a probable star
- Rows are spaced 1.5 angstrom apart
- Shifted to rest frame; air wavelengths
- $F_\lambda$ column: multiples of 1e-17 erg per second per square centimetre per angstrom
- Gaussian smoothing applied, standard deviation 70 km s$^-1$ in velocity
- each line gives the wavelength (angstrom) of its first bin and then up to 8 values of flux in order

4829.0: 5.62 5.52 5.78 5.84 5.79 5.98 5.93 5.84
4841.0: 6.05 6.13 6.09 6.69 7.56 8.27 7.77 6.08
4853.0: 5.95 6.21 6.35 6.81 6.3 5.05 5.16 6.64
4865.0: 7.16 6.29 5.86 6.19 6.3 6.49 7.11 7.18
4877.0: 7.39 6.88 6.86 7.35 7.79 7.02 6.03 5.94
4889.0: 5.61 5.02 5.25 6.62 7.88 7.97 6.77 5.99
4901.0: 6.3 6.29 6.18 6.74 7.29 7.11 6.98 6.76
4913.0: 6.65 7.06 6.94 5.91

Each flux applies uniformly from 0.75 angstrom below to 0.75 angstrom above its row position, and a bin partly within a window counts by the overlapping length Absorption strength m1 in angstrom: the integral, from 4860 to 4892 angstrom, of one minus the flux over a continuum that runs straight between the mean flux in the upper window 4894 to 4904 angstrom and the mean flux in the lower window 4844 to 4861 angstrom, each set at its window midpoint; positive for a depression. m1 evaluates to 1.42 angstrom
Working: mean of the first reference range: 6.64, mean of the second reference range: 6.81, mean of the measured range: 6.43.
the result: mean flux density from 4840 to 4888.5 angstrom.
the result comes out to 6.58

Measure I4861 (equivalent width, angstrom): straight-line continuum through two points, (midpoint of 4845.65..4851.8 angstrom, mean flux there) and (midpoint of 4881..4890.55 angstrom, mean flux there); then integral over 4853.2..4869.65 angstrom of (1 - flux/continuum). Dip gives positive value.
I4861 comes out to 2.16 angstrom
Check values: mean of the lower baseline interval 7.45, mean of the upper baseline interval 6.47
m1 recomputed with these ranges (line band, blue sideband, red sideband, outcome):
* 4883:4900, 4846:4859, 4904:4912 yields 1.1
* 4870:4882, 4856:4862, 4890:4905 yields -1.4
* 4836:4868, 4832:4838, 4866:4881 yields -0.9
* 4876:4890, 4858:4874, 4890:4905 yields -0.9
